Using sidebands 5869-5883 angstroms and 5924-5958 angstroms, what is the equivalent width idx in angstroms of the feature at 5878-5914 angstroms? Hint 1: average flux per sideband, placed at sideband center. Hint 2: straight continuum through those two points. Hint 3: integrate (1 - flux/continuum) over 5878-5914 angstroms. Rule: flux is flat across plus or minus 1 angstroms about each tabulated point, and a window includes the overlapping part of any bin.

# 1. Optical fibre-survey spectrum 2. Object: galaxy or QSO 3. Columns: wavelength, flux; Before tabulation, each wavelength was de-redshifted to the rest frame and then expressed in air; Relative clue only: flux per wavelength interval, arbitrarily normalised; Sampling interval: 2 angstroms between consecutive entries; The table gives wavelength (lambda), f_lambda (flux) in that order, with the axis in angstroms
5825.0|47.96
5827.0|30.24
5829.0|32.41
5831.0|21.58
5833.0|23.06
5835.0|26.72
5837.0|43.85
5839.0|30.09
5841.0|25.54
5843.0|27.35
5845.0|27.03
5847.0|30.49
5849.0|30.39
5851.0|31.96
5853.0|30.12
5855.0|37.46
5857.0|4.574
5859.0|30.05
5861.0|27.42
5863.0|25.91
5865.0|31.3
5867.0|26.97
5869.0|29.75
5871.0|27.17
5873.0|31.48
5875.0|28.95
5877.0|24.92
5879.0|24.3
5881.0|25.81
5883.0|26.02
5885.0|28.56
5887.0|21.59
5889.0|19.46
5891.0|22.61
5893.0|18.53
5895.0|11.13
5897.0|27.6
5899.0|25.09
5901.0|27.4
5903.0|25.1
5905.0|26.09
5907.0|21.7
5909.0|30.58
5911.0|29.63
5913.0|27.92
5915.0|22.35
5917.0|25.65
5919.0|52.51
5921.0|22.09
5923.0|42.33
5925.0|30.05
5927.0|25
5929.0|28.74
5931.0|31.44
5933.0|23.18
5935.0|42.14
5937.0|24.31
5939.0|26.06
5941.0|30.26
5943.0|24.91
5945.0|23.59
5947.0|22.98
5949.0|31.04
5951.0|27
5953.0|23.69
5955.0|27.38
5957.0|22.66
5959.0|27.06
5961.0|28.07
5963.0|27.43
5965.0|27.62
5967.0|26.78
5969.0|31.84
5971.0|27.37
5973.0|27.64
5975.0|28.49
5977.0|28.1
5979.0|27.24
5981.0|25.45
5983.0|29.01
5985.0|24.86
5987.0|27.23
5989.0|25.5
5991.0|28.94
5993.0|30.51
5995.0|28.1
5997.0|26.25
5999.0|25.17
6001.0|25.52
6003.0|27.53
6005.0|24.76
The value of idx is 3.8 angstroms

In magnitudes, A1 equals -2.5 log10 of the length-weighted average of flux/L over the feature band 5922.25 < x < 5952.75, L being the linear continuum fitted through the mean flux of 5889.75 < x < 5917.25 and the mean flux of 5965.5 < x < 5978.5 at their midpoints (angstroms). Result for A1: -0.09 mag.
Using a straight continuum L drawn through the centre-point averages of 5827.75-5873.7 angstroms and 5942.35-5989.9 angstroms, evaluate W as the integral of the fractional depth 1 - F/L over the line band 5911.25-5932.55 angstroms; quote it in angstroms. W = -2.5 angstroms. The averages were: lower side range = 28.4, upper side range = 26.8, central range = 30.6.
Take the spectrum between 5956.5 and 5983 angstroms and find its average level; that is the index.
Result 27.5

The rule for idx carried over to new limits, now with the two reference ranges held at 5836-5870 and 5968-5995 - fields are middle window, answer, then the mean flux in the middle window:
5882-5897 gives 3.68 angstroms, 21.6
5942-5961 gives 1.61 angstroms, 25.7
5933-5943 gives -0.41 angstroms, 29.4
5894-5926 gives 0.50 angstroms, 28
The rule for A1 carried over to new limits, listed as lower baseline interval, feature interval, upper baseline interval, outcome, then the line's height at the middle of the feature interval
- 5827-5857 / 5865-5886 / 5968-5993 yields 0.04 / 28.7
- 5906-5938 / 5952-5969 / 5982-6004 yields 0.07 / 28.4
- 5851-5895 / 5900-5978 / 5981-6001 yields -0.07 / 26.5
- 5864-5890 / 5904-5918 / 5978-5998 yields 0.02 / 26.8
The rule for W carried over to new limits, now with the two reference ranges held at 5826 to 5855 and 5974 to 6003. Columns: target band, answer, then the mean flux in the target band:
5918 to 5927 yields -2.3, 35.4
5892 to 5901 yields 2.3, 21.3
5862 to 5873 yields 0.2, 28.5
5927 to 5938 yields -0.6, 29.5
